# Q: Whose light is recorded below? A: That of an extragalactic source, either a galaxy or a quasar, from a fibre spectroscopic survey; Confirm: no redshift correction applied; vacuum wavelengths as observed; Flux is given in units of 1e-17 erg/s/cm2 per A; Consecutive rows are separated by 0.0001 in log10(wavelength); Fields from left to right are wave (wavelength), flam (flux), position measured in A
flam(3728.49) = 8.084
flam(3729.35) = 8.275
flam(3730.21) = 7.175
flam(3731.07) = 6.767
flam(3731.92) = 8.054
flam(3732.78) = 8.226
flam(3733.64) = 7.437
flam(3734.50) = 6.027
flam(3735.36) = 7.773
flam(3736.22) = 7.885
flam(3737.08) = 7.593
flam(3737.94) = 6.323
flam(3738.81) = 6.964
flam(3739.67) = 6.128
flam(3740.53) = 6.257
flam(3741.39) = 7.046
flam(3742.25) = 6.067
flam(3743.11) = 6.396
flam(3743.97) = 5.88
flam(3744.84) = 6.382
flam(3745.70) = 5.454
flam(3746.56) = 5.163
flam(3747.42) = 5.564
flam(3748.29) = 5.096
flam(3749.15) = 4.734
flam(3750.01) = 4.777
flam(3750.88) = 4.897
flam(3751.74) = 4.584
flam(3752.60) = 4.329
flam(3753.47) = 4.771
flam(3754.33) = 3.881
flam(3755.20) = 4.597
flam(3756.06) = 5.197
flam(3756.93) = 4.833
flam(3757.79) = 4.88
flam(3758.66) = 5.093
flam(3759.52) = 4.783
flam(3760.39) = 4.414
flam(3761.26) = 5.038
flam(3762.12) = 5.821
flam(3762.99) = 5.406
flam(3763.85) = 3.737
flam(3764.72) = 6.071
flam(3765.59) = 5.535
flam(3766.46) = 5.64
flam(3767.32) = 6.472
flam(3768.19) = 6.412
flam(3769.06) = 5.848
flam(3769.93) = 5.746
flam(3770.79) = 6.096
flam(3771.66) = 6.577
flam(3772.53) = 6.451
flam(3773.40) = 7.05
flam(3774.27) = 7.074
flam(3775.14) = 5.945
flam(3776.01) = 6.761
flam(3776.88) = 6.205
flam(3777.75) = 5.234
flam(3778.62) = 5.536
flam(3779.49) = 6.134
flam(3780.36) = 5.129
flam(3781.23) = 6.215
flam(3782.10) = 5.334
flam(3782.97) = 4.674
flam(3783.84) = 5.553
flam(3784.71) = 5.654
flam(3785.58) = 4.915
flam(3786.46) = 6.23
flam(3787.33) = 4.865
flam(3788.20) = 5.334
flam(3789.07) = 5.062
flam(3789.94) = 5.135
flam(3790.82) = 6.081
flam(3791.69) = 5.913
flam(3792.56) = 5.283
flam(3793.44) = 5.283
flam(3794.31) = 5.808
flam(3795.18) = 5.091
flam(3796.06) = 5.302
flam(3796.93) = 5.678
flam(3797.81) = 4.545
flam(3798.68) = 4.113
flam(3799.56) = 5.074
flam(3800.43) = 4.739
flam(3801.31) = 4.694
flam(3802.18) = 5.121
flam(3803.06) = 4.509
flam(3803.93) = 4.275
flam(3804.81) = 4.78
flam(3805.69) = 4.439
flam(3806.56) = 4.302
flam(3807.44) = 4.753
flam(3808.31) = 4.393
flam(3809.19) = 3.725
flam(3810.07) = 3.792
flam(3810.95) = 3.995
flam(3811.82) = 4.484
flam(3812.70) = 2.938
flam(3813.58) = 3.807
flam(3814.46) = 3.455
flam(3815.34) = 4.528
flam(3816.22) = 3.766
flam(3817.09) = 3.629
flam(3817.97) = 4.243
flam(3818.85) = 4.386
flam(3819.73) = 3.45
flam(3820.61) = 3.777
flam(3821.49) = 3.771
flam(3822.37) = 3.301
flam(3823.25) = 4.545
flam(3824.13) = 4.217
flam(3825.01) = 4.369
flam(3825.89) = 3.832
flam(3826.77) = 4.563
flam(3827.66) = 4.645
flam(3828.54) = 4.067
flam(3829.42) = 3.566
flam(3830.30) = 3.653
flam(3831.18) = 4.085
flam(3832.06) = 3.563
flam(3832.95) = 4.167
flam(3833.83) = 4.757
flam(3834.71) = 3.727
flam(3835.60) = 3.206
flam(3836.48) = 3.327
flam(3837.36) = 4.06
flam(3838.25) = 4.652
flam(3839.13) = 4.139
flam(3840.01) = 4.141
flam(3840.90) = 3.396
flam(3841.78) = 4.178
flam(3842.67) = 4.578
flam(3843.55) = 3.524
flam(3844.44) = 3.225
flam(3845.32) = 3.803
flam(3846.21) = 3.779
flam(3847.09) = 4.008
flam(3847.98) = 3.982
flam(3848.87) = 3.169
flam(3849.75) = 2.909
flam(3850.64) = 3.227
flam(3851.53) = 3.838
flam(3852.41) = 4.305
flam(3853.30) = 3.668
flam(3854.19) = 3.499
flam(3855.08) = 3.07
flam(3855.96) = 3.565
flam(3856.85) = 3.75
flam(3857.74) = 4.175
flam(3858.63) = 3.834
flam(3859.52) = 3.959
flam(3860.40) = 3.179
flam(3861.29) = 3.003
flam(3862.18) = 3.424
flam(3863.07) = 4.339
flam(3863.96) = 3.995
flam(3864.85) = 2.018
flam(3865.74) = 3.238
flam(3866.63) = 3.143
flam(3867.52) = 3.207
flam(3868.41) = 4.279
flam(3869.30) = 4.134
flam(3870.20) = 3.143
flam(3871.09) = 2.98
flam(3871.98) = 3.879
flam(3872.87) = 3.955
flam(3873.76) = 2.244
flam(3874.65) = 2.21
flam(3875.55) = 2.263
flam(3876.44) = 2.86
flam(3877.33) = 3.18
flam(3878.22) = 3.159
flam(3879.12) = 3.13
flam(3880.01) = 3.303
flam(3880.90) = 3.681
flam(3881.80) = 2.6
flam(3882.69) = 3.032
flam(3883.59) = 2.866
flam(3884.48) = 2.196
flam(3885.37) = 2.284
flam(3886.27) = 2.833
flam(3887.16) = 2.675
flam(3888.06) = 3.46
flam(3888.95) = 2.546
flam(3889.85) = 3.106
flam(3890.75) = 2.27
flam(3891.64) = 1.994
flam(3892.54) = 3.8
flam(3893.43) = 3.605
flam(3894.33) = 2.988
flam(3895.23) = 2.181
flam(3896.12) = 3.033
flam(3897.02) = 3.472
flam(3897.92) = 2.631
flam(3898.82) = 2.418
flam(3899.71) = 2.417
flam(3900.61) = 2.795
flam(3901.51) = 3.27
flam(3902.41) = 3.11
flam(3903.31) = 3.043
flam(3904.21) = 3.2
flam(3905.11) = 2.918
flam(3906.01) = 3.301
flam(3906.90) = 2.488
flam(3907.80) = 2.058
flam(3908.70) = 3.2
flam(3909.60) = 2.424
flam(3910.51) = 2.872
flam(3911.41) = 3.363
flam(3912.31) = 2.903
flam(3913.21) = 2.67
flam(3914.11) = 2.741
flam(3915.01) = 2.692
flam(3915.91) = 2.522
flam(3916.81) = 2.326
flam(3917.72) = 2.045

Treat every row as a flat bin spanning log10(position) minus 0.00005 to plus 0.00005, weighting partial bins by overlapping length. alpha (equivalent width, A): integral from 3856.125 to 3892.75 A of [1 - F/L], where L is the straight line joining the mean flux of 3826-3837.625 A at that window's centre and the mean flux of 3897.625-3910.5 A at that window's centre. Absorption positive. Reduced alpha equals 1.5 A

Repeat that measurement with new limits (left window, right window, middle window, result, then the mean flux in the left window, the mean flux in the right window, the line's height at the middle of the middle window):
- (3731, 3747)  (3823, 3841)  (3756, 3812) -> 1.3 A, 6.73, 4.04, 5.43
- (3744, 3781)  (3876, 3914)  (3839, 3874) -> 0.3 A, 5.47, 2.89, 3.64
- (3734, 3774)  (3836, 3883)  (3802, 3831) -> 2.0 A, 5.7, 3.5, 4.39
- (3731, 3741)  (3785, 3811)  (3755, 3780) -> 1.2 A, 7.13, 4.92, 6.01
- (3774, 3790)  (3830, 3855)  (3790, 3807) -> 0.4 A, 5.63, 3.8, 5.13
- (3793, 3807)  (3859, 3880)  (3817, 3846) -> 1.2 A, 4.86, 3.26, 4.13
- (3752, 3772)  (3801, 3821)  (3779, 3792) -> -2.1 A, 5.26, 4.14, 4.72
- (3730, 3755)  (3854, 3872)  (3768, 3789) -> -2.1 A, 6.1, 3.51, 5.33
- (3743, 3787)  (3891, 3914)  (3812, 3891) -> 6.1 A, 5.49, 2.88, 3.85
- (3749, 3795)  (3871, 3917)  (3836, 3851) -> 0.7 A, 5.46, 2.87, 3.94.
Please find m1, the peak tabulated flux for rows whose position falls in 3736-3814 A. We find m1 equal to 7.885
